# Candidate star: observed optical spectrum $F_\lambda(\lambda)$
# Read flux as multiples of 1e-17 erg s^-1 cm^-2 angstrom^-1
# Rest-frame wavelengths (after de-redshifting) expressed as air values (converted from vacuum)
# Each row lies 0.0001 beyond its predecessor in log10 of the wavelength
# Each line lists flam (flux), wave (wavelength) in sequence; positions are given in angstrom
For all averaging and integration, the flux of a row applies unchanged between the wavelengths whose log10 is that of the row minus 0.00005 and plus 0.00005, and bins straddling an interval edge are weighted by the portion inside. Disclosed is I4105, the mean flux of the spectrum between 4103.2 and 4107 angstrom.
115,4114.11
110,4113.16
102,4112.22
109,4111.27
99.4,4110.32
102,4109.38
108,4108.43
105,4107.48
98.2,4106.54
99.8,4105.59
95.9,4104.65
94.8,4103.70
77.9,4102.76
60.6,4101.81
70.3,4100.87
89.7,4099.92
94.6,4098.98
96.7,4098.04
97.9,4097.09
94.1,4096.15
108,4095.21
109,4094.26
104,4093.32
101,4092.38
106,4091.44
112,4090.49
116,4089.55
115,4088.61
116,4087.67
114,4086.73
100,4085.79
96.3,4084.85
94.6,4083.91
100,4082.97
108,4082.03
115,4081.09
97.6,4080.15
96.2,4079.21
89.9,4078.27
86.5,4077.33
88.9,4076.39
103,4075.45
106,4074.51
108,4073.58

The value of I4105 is 97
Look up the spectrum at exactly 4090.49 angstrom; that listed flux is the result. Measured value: 112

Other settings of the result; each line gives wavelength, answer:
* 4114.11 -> 115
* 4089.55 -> 116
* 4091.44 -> 106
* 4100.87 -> 70.3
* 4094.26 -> 109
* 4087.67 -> 116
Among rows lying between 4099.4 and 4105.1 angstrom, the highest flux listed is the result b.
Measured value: 95.9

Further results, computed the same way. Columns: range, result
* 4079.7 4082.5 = 115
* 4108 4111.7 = 109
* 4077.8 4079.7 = 96.2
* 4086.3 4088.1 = 116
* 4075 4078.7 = 103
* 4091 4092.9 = 106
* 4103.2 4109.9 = 108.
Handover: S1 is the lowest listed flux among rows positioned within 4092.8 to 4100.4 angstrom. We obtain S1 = 89.7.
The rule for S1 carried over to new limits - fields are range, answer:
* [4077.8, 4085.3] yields 89.9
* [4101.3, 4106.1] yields 60.6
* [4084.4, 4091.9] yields 96.3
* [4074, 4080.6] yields 86.5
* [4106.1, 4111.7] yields 98.2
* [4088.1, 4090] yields 115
